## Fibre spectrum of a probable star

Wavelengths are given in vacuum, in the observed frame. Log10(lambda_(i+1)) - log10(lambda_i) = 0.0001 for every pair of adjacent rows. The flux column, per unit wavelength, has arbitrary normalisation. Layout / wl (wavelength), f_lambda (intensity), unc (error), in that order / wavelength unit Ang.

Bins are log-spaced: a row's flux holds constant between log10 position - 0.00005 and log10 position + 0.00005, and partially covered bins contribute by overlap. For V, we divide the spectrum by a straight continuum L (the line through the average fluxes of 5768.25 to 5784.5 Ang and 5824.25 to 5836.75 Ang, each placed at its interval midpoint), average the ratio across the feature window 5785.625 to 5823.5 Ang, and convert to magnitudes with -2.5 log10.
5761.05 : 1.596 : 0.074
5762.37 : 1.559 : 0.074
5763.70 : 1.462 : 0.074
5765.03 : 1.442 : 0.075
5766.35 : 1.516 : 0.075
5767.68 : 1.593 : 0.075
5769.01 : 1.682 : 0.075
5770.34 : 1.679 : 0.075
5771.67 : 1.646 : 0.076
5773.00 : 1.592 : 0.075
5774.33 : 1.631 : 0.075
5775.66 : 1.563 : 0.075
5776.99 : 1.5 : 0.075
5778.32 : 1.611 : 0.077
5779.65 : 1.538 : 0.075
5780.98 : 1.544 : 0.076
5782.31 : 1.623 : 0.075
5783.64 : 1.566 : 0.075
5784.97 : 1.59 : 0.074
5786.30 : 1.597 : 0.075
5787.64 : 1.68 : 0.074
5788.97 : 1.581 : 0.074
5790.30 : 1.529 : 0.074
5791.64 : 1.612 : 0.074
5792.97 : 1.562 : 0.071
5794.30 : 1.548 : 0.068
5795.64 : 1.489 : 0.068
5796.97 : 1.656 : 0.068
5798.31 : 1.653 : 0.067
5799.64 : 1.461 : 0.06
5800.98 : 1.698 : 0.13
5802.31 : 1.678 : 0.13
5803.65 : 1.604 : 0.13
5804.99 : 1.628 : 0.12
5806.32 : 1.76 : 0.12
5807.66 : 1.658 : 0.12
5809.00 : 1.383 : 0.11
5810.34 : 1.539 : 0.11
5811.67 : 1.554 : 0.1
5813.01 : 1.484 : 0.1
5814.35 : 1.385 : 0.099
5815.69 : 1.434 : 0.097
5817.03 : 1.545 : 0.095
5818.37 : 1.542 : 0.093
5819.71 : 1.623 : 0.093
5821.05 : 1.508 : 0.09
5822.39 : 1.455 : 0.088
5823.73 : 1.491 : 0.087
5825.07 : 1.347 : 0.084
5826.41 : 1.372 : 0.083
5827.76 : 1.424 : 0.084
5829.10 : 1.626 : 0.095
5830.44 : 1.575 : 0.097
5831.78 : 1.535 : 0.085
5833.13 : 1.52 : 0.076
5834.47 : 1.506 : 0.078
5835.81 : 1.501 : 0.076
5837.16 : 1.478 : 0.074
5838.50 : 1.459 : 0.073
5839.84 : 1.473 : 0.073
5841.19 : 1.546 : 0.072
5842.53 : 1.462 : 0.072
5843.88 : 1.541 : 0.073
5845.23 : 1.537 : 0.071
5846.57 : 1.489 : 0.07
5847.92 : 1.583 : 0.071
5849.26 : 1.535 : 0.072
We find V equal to -0.02 mag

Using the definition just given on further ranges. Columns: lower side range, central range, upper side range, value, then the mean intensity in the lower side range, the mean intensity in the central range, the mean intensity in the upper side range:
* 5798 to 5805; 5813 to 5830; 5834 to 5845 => 0.05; 1.62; 1.48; 1.5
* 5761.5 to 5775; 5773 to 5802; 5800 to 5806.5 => 0.03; 1.58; 1.58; 1.66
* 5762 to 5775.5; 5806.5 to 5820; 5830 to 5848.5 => 0.01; 1.58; 1.52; 1.51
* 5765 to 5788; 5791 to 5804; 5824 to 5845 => -0.03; 1.59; 1.6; 1.49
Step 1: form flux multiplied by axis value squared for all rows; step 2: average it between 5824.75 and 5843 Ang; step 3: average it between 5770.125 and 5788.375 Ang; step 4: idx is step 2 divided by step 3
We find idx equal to 0.95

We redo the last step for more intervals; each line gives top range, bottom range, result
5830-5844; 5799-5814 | 0.96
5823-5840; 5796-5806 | 0.92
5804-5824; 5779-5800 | 0.98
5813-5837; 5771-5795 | 0.96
